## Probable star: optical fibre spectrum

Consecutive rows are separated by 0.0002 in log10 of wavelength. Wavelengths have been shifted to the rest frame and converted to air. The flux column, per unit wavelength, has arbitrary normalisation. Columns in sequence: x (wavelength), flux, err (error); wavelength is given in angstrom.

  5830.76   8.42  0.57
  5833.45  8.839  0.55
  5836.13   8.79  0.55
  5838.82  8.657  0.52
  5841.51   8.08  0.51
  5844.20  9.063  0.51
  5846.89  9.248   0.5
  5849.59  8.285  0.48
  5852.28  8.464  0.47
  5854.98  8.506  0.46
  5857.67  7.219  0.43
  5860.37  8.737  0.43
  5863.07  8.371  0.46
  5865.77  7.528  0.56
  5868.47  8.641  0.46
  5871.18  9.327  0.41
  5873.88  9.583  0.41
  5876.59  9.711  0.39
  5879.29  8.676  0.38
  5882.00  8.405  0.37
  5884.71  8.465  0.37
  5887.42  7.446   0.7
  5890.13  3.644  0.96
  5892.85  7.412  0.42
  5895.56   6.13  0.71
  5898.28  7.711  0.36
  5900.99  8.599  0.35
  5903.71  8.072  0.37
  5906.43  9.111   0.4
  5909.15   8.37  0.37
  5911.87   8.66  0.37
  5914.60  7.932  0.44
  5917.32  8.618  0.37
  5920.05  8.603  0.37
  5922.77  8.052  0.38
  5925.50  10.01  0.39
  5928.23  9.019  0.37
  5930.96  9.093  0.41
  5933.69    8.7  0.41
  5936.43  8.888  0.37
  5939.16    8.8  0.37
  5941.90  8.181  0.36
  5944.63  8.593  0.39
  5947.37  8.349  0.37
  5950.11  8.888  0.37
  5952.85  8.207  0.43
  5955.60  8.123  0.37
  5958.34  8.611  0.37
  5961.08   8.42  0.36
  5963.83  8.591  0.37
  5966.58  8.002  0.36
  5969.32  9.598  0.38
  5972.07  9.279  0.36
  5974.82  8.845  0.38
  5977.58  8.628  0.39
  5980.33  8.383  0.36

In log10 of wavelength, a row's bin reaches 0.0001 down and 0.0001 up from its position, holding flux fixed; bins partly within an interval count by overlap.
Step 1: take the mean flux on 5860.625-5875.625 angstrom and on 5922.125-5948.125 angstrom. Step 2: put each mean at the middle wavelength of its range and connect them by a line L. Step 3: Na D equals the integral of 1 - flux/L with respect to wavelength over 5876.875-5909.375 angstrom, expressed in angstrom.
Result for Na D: 3.8 angstrom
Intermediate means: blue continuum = 8.72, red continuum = 8.8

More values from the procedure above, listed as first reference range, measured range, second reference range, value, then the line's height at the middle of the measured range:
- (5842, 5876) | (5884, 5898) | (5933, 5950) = 3.22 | 8.6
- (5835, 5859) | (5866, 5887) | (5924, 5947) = -0.53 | 8.61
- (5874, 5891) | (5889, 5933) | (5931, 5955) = 0.95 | 8.26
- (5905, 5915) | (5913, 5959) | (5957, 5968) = -0.73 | 8.49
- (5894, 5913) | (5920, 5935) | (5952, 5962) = -1.36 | 8.2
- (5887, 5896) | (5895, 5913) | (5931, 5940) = -3.53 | 6.83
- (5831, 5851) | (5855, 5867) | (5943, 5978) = 0.90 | 8.68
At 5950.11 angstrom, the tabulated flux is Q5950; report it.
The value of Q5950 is 8.888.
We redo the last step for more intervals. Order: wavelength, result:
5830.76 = 8.42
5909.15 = 8.37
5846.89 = 9.248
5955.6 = 8.123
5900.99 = 8.599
